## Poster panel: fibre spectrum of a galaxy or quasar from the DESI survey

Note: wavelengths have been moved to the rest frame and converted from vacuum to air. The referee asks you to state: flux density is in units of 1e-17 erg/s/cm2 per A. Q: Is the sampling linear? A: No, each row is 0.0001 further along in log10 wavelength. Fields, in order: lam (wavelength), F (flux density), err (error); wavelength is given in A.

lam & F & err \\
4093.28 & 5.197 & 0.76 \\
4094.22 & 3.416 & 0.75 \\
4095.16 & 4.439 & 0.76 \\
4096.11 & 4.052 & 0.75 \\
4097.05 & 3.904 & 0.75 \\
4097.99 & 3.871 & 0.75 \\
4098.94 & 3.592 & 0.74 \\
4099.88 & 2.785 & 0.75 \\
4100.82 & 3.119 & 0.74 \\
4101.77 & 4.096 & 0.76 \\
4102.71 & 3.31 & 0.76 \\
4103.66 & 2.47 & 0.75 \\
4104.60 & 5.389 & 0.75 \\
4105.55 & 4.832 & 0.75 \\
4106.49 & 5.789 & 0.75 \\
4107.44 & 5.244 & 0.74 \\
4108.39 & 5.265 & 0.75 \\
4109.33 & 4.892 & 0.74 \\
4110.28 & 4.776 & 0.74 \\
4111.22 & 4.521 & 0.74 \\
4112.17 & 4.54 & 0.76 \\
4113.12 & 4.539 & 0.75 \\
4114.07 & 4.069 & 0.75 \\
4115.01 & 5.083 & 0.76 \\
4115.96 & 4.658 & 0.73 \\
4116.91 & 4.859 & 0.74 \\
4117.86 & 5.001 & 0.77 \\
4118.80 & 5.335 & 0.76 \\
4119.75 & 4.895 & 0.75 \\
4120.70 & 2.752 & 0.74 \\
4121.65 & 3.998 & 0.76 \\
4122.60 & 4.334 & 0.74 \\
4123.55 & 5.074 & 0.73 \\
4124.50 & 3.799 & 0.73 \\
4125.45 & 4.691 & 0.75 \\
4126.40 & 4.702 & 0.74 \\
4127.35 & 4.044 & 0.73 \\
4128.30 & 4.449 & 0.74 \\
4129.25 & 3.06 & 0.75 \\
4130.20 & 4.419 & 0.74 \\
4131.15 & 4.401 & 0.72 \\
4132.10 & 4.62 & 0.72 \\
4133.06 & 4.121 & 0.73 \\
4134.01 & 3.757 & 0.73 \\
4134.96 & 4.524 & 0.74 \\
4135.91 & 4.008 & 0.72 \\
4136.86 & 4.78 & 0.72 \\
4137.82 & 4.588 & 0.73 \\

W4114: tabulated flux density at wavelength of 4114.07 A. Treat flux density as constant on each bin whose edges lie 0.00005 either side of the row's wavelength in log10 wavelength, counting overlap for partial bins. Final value 4.069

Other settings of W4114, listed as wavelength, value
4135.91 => 4.008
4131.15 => 4.401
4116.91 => 4.859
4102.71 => 3.31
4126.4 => 4.702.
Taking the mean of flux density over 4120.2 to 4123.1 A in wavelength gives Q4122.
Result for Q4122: 3.71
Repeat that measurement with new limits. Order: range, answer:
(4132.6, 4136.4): 4.11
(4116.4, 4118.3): 4.91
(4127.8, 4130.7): 3.98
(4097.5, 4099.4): 3.73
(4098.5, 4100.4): 3.19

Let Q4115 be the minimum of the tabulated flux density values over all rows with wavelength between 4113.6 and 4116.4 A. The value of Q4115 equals 4.069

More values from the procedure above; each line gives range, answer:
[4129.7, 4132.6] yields 4.401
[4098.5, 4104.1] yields 2.47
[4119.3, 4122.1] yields 2.752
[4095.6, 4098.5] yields 3.871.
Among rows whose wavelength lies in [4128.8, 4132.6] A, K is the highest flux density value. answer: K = 4.62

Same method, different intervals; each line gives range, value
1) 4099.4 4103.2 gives 4.096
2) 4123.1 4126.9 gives 5.074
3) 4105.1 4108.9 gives 5.789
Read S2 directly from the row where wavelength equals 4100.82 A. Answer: 3.119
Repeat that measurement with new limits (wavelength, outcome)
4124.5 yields 3.799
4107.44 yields 5.244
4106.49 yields 5.789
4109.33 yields 4.892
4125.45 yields 4.691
